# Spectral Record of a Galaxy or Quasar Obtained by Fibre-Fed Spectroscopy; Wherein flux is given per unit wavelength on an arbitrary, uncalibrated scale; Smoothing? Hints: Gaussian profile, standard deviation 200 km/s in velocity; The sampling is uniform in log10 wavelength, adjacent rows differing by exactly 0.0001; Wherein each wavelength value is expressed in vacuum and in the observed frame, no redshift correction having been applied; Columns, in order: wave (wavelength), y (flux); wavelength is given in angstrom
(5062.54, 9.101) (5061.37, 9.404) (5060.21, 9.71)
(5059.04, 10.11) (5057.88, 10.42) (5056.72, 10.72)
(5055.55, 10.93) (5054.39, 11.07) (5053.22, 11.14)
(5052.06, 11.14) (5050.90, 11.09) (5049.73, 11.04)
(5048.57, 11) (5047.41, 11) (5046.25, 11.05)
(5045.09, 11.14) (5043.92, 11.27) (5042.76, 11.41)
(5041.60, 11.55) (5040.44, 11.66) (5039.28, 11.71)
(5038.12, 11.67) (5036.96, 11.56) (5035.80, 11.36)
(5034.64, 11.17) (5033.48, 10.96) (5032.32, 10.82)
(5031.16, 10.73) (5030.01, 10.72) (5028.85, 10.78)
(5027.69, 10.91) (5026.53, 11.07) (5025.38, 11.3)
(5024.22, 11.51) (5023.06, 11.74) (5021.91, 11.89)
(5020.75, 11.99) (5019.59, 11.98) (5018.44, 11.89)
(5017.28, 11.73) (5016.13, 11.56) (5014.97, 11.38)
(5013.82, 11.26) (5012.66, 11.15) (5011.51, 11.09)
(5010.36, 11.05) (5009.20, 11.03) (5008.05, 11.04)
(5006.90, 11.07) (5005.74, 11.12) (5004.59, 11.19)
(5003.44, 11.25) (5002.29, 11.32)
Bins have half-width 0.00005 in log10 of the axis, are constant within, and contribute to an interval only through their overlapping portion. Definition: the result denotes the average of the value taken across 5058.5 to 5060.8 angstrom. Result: 9.9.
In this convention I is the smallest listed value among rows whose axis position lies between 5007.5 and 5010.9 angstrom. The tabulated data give 11.03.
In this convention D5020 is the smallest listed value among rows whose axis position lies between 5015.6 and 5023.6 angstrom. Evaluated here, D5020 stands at 11.56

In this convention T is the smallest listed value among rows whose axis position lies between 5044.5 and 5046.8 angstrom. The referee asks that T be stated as 11.05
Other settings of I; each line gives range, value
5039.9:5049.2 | 11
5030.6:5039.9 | 10.73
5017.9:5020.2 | 11.89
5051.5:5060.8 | 9.71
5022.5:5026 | 11.3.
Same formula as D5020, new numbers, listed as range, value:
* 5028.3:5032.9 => 10.72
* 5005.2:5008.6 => 11.04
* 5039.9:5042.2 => 11.55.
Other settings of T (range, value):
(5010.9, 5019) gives 11.09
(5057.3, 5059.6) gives 10.11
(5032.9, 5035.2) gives 10.96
